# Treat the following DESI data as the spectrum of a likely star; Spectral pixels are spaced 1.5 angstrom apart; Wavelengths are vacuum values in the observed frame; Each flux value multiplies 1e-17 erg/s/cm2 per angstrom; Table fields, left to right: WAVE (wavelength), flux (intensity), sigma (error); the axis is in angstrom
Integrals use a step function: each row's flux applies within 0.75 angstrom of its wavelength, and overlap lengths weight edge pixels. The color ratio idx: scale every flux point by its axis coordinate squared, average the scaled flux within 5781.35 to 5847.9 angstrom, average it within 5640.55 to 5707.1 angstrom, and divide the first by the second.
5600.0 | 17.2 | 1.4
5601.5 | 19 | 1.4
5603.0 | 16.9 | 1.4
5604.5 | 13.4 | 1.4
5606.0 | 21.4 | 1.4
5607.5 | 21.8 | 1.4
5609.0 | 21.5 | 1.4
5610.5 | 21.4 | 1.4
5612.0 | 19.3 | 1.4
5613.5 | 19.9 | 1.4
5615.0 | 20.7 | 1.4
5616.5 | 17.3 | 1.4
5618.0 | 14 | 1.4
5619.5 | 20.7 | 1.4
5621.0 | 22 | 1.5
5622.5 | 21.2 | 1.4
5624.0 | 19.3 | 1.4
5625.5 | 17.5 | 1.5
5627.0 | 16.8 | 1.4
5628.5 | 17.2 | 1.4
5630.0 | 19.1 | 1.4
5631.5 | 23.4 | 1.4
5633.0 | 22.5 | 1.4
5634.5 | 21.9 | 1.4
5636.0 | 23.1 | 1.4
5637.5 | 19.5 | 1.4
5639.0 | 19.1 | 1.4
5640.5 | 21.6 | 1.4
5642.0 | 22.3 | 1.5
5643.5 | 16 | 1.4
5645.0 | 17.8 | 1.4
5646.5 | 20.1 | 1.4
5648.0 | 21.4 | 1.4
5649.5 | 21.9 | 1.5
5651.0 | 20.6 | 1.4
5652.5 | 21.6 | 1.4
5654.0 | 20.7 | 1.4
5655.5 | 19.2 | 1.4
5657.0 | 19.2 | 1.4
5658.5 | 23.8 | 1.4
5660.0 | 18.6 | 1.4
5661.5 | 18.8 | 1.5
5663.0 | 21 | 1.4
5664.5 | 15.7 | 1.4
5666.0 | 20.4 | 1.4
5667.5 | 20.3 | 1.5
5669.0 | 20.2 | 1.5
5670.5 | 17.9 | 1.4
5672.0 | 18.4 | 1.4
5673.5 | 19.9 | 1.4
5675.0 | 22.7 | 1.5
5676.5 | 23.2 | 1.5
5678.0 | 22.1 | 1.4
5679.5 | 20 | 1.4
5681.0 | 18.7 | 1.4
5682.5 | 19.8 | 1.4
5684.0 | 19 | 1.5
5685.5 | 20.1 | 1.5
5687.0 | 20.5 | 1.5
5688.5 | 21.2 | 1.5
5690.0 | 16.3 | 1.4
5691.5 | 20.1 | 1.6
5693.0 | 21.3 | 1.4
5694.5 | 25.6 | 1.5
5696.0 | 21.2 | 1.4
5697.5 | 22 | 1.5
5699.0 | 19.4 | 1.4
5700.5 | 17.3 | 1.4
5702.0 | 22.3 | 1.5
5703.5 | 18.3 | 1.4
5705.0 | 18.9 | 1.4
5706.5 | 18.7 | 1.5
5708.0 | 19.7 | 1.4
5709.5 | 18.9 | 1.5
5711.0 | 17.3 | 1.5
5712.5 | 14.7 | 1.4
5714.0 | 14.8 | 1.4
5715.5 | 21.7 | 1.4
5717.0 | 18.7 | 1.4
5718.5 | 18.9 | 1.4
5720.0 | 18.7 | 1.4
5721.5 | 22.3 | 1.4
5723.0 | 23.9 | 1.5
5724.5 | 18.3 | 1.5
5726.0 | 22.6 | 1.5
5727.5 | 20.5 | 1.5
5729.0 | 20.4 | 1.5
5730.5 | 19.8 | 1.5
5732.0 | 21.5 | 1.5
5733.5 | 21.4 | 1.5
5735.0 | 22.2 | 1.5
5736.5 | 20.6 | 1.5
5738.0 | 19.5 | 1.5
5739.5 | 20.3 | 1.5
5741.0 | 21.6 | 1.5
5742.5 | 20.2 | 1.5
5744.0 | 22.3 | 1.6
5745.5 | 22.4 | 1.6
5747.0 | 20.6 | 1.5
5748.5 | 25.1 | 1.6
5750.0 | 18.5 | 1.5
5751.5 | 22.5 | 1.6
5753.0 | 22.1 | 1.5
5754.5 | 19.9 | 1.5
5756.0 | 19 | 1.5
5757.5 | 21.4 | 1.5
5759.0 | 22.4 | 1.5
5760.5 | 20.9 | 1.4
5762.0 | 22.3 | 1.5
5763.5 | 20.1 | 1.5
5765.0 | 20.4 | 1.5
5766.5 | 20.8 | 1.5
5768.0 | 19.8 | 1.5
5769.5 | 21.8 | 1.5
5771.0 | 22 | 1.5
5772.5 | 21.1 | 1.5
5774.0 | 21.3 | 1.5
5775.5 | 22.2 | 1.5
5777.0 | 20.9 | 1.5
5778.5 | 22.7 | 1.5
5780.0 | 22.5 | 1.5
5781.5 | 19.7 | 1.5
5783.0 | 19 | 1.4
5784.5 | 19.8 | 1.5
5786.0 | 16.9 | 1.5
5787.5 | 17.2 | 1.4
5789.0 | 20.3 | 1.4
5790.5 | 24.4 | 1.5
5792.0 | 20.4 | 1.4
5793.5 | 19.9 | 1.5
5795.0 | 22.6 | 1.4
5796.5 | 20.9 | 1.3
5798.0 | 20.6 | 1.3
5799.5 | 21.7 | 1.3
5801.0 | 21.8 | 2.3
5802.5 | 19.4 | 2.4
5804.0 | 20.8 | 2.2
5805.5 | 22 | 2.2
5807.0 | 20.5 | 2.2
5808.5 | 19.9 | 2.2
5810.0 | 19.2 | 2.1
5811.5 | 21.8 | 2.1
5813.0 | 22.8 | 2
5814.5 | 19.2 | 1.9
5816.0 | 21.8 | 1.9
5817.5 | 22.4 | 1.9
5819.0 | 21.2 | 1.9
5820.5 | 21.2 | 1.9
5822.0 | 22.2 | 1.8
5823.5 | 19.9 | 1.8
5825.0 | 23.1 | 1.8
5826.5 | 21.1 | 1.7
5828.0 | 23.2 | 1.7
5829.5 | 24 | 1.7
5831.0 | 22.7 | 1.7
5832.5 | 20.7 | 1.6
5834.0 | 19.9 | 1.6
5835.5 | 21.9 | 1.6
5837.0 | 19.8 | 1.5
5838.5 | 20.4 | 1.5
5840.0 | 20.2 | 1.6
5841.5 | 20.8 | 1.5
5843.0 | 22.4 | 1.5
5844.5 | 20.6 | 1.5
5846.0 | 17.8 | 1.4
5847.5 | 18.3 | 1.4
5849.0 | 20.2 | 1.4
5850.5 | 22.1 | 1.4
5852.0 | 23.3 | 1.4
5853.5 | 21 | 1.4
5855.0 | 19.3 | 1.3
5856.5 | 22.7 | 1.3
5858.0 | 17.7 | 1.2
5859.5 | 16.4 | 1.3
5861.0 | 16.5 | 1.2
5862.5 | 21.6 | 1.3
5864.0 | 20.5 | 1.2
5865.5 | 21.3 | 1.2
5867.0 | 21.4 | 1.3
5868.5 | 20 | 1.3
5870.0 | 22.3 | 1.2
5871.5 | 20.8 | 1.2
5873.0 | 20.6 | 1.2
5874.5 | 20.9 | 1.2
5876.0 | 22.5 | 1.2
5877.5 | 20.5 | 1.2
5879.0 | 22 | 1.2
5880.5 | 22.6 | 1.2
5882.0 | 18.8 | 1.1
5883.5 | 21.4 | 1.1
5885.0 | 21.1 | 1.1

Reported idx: 1.1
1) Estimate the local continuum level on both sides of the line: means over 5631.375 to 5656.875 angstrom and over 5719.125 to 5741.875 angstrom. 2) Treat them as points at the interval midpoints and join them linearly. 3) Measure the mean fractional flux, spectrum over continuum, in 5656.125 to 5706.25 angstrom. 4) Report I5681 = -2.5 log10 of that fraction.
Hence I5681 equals 0.03 mag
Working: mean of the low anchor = 20.6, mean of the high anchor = 20.9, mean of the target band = 20.1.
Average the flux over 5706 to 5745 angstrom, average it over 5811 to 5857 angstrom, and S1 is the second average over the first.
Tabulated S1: 1.06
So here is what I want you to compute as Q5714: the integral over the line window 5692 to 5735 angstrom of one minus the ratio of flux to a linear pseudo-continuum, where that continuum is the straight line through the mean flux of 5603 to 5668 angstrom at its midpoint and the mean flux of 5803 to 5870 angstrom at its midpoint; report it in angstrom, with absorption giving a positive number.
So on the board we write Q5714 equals 0.5 angstrom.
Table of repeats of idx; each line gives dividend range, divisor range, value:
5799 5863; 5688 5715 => 1.13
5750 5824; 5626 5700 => 1.08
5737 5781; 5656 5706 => 1.09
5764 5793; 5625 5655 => 1.07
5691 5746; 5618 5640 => 1.04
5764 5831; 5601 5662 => 1.12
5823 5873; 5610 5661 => 1.12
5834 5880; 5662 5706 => 1.08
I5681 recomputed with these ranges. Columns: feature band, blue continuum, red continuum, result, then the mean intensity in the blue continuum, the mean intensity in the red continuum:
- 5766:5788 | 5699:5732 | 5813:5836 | 0.007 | 19.4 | 21.7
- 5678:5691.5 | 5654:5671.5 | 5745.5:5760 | 0.021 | 19.6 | 21.3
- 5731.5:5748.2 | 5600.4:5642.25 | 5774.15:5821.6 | -0.040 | 19.7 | 20.8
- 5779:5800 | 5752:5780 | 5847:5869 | 0.027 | 21.2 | 20.2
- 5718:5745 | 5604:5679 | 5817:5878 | -0.026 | 20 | 20.9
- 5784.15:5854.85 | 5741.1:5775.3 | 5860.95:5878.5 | 0.007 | 21.2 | 20.9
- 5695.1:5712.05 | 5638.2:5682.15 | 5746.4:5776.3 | 0.063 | 20.1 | 21.2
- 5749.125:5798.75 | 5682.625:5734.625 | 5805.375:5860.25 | -0.020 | 19.9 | 20.9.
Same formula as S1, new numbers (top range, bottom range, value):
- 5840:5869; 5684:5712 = 1.02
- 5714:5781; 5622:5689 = 1.05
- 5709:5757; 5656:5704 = 1.01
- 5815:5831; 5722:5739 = 1.05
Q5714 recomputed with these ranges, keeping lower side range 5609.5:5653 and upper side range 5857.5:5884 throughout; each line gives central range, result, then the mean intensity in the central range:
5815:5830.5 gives -1.23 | 22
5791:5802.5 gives -0.44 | 21.1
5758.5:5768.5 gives -0.35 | 20.9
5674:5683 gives -0.46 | 21.1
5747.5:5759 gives -0.60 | 21.3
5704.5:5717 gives 1.26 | 18.1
